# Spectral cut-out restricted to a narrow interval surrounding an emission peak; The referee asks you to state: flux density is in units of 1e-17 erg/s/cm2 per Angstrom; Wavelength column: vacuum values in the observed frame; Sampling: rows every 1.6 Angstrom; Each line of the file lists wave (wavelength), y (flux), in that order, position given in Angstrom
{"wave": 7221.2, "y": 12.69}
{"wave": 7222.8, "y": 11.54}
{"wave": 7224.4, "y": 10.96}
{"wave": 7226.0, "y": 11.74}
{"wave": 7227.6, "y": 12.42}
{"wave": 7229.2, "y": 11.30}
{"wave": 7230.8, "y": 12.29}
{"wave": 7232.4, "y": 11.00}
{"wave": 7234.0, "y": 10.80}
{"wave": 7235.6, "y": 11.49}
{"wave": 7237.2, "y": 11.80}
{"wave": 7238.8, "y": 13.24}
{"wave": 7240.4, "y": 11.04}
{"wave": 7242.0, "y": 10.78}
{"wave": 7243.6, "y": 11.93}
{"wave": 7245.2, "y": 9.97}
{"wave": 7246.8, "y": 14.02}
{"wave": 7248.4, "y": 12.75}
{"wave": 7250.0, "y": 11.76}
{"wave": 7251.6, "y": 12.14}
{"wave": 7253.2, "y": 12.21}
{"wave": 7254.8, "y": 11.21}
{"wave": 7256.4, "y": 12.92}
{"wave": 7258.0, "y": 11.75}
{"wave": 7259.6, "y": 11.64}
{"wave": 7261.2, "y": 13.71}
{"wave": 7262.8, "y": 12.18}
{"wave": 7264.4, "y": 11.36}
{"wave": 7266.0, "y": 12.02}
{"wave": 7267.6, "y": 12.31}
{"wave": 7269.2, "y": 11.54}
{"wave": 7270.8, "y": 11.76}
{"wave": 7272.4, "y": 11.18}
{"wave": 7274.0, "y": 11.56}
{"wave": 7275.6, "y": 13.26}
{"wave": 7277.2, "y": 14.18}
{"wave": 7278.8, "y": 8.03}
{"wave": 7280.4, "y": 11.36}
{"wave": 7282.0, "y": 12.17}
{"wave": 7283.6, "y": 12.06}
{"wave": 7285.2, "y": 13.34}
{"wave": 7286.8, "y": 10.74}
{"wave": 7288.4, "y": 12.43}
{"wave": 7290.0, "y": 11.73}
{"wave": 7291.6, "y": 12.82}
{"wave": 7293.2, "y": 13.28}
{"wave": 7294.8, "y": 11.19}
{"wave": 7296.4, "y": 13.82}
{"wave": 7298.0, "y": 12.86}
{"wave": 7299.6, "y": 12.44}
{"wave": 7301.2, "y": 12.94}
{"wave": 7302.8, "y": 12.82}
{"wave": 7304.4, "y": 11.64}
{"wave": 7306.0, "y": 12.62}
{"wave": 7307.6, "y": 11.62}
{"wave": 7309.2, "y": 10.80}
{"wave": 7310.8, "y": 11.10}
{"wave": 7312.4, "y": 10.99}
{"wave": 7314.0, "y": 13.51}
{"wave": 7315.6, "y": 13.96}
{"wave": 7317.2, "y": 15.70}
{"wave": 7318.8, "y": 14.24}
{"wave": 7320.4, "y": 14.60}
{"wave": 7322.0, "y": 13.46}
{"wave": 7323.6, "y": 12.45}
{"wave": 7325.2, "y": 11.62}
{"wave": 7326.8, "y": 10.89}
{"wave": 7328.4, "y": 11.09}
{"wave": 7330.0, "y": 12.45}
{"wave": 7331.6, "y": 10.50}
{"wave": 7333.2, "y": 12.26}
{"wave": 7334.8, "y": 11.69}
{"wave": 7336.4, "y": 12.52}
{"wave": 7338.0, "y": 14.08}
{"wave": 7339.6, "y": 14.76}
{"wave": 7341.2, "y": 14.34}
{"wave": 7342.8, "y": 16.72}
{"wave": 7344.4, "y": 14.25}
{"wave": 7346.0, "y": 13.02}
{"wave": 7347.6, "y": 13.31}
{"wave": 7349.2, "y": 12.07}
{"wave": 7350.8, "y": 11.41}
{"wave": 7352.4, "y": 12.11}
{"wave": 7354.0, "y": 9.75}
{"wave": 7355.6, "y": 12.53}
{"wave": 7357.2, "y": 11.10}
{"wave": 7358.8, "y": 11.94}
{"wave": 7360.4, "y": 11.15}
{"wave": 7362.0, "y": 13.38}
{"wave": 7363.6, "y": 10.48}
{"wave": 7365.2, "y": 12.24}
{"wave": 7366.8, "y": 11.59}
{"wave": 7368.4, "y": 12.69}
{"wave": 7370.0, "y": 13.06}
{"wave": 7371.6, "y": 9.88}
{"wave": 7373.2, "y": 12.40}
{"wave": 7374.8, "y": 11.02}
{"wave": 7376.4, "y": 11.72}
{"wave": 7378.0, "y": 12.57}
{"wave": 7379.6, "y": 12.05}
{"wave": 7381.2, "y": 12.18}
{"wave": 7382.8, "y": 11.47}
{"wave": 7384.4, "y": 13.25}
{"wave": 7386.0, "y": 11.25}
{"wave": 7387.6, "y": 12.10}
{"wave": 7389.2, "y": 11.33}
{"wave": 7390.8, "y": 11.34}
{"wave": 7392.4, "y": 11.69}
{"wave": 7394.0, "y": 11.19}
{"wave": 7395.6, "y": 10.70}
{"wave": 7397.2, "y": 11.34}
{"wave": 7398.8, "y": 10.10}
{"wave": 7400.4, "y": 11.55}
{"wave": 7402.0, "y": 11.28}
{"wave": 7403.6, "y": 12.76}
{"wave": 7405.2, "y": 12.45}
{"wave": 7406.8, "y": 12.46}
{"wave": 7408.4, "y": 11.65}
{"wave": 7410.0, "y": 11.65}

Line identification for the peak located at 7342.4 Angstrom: [N II]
